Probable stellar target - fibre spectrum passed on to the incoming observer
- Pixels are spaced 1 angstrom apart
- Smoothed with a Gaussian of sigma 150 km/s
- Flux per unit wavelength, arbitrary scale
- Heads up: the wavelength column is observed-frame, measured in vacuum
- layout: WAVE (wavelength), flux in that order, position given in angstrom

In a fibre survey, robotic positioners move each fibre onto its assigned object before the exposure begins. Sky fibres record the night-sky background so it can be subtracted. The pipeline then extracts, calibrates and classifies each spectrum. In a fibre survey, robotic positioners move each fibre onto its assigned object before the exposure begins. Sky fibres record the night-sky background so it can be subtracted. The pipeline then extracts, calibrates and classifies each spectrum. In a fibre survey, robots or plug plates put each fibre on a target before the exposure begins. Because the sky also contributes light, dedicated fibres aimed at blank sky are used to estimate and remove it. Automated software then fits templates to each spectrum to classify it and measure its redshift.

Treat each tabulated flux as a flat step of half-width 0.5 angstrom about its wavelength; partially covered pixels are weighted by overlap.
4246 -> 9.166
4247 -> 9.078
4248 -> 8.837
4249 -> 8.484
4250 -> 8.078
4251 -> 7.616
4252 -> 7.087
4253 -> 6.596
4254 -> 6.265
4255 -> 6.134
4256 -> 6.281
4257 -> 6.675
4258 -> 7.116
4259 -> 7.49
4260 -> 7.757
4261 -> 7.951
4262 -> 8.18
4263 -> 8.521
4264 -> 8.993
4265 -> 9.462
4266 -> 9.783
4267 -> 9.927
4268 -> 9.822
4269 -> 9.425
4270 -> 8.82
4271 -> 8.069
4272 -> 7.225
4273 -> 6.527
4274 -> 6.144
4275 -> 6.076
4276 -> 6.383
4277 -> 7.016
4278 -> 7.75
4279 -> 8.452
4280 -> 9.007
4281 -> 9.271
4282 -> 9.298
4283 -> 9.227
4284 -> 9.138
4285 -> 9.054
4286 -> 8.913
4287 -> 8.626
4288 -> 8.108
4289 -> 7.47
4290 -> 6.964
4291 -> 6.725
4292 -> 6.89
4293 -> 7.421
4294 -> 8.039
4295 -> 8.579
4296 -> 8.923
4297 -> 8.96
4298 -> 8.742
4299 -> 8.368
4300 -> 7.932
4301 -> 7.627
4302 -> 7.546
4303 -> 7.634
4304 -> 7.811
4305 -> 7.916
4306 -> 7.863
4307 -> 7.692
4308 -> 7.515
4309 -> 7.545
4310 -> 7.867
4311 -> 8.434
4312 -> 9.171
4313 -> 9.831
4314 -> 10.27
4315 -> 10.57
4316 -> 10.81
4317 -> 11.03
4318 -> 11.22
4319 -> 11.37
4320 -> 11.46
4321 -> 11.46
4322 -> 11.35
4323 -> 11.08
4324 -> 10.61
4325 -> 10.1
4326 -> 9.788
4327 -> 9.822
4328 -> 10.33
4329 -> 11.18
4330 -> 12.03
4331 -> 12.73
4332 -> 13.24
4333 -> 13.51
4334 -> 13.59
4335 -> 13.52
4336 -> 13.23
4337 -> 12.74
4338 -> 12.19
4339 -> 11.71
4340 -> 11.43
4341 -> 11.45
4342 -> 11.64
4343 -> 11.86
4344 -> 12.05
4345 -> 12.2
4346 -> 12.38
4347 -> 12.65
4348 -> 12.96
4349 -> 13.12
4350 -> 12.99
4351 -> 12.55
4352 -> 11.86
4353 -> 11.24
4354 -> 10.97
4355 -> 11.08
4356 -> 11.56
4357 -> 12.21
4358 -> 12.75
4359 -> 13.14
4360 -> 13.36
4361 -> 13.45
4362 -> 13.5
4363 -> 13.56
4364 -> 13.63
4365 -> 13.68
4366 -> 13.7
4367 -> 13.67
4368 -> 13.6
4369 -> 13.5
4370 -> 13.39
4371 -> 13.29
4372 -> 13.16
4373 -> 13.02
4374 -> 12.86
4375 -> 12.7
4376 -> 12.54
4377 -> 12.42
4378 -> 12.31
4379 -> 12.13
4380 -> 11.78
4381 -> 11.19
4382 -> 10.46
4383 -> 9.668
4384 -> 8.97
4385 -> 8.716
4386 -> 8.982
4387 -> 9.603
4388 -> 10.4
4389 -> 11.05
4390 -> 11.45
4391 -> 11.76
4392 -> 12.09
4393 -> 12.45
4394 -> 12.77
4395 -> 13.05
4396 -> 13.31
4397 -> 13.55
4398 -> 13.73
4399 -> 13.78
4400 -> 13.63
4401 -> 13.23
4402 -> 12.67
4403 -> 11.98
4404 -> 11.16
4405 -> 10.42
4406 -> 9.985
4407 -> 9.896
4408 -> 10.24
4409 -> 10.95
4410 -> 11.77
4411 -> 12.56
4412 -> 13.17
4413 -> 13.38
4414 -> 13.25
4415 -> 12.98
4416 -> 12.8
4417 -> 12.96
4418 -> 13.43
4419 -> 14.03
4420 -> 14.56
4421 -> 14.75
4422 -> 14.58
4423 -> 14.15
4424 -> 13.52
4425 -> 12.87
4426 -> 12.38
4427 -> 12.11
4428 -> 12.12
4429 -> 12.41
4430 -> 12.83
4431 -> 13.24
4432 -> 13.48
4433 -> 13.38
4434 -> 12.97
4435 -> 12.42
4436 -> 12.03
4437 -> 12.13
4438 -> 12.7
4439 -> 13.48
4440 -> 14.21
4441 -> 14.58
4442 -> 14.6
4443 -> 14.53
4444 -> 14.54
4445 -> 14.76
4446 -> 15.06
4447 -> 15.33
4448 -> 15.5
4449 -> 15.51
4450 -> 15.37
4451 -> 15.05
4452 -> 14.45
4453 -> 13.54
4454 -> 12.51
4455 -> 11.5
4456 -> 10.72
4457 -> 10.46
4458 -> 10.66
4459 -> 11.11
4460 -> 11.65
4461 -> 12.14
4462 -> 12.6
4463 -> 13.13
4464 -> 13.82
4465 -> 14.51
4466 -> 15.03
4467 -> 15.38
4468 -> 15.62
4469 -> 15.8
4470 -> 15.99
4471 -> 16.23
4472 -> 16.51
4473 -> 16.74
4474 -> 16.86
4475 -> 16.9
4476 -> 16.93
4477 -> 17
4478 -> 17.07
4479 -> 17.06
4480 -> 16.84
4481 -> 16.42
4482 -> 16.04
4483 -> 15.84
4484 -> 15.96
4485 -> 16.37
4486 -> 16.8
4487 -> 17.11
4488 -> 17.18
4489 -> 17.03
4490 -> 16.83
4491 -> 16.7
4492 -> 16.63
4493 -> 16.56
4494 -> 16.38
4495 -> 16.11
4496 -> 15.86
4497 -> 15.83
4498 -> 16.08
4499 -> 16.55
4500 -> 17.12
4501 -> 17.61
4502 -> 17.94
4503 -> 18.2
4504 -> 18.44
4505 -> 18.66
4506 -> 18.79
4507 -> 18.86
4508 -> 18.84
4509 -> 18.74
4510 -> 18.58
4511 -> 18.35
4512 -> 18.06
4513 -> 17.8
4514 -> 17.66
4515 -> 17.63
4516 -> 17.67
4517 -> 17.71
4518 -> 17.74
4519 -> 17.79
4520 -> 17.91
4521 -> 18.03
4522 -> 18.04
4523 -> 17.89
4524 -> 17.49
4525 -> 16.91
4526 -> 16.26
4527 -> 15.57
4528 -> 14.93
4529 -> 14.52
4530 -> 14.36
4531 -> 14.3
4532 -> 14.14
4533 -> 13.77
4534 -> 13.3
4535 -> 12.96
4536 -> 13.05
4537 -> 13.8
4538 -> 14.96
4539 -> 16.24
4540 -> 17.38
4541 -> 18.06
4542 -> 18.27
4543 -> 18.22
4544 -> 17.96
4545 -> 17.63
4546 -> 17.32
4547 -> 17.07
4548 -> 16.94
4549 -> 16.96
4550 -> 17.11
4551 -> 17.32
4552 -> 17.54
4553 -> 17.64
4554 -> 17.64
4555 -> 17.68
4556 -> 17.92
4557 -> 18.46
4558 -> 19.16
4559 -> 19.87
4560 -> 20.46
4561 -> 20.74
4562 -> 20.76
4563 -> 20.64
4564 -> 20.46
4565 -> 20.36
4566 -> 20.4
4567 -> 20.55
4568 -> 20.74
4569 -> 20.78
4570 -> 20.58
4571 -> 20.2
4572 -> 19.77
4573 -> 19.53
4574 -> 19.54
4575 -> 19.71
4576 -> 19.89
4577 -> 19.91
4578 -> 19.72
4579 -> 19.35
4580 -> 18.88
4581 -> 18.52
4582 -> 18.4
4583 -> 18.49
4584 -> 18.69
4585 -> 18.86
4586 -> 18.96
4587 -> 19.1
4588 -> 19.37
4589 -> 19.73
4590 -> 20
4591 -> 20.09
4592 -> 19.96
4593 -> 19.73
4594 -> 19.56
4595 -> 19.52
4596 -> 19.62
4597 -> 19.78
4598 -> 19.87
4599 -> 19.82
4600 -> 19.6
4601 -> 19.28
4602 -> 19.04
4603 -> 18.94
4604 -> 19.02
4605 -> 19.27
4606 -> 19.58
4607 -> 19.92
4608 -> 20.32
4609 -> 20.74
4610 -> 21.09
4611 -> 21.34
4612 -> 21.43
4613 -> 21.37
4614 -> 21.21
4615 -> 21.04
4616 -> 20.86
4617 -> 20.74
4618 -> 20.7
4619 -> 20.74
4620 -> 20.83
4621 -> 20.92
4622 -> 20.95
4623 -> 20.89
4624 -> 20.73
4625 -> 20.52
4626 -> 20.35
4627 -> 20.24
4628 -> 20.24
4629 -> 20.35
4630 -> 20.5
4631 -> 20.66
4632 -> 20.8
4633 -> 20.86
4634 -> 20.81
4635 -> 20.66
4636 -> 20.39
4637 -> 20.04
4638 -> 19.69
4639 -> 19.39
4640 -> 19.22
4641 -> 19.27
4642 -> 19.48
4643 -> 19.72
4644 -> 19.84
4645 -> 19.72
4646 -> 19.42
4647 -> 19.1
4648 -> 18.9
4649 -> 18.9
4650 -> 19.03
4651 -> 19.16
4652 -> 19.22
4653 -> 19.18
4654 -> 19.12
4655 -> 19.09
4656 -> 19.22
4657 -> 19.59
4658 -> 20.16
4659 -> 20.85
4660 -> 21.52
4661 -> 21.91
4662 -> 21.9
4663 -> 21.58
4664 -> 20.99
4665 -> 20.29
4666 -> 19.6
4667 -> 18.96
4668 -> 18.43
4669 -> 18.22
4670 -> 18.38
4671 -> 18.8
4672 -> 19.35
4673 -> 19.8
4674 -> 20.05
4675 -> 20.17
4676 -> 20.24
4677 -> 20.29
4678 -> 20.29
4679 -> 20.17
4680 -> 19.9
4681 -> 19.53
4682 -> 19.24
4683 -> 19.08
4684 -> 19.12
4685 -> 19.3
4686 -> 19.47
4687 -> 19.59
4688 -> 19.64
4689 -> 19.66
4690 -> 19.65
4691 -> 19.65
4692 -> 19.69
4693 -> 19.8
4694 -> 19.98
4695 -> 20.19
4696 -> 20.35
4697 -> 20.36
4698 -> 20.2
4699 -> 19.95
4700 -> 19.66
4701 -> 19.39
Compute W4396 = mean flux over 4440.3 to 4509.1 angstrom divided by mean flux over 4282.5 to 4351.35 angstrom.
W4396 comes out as 1.54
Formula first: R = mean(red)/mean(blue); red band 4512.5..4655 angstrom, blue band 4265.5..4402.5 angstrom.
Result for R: 1.8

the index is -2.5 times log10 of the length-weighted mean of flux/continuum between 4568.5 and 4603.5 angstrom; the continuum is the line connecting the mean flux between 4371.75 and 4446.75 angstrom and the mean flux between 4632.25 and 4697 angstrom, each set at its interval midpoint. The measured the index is -0.12 mag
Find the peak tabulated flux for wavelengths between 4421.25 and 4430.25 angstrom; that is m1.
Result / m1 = 14.58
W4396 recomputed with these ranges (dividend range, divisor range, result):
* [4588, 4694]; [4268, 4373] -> 1.92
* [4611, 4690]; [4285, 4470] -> 1.69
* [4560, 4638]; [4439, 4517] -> 1.27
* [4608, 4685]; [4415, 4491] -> 1.40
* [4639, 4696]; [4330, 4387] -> 1.60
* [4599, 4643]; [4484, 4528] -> 1.17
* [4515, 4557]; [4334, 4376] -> 1.31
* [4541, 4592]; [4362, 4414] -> 1.57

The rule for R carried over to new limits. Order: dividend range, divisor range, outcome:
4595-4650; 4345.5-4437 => 1.62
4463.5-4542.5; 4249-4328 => 1.95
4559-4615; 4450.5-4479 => 1.39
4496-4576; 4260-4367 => 1.75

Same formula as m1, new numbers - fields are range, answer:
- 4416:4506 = 18.79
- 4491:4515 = 18.86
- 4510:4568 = 20.76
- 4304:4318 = 11.22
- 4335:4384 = 13.7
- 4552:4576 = 20.78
